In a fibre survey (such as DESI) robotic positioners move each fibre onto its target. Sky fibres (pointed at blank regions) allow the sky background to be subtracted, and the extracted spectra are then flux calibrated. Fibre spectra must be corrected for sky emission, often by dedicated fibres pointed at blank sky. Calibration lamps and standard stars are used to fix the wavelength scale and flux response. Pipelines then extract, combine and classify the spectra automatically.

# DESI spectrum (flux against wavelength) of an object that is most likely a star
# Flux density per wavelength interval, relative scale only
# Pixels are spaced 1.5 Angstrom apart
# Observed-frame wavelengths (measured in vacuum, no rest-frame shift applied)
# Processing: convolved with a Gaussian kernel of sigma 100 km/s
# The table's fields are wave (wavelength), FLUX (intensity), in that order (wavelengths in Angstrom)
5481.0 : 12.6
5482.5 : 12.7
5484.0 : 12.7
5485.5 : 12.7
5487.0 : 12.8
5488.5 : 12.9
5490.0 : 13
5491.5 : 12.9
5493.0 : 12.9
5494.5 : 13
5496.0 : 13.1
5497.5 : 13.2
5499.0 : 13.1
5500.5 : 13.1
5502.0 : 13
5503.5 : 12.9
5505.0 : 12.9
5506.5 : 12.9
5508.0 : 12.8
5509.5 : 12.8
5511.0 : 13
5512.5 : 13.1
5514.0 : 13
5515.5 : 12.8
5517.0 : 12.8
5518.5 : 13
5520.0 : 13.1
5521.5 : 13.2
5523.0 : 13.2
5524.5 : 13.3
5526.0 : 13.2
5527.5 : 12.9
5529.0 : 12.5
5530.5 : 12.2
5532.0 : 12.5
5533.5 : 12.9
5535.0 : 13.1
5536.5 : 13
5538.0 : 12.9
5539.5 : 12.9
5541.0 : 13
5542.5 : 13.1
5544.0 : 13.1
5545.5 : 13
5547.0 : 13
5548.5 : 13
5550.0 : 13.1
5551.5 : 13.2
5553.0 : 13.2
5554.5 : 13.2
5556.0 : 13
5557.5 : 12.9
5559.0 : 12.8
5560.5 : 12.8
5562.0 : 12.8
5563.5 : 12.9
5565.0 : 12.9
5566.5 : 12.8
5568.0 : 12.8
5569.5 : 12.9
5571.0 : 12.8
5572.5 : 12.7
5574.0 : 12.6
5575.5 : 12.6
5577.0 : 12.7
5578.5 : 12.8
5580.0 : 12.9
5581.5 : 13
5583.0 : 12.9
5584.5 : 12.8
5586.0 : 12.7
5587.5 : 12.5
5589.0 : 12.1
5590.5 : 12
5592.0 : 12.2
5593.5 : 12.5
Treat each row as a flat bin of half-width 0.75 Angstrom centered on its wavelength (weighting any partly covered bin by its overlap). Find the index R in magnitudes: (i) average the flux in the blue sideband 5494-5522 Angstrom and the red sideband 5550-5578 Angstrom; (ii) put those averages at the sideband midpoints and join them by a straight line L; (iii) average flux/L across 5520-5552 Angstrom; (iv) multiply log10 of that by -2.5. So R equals 0.00 mag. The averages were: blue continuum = 13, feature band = 13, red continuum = 12.9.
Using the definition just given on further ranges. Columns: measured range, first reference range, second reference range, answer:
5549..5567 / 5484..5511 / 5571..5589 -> -0.016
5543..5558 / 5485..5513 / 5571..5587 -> -0.020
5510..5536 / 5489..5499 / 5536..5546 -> 0.007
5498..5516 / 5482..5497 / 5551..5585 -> -0.007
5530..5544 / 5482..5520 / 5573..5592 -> -0.007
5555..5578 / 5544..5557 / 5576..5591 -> 0.006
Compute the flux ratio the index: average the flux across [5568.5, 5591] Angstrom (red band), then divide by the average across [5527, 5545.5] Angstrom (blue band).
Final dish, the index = 0.99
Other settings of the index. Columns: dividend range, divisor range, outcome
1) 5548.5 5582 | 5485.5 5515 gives 0.99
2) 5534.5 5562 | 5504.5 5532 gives 1.01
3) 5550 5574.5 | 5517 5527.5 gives 0.98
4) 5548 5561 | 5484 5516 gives 1.01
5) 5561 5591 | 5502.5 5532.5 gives 0.99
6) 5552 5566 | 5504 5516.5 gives 1.00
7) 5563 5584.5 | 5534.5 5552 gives 0.98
